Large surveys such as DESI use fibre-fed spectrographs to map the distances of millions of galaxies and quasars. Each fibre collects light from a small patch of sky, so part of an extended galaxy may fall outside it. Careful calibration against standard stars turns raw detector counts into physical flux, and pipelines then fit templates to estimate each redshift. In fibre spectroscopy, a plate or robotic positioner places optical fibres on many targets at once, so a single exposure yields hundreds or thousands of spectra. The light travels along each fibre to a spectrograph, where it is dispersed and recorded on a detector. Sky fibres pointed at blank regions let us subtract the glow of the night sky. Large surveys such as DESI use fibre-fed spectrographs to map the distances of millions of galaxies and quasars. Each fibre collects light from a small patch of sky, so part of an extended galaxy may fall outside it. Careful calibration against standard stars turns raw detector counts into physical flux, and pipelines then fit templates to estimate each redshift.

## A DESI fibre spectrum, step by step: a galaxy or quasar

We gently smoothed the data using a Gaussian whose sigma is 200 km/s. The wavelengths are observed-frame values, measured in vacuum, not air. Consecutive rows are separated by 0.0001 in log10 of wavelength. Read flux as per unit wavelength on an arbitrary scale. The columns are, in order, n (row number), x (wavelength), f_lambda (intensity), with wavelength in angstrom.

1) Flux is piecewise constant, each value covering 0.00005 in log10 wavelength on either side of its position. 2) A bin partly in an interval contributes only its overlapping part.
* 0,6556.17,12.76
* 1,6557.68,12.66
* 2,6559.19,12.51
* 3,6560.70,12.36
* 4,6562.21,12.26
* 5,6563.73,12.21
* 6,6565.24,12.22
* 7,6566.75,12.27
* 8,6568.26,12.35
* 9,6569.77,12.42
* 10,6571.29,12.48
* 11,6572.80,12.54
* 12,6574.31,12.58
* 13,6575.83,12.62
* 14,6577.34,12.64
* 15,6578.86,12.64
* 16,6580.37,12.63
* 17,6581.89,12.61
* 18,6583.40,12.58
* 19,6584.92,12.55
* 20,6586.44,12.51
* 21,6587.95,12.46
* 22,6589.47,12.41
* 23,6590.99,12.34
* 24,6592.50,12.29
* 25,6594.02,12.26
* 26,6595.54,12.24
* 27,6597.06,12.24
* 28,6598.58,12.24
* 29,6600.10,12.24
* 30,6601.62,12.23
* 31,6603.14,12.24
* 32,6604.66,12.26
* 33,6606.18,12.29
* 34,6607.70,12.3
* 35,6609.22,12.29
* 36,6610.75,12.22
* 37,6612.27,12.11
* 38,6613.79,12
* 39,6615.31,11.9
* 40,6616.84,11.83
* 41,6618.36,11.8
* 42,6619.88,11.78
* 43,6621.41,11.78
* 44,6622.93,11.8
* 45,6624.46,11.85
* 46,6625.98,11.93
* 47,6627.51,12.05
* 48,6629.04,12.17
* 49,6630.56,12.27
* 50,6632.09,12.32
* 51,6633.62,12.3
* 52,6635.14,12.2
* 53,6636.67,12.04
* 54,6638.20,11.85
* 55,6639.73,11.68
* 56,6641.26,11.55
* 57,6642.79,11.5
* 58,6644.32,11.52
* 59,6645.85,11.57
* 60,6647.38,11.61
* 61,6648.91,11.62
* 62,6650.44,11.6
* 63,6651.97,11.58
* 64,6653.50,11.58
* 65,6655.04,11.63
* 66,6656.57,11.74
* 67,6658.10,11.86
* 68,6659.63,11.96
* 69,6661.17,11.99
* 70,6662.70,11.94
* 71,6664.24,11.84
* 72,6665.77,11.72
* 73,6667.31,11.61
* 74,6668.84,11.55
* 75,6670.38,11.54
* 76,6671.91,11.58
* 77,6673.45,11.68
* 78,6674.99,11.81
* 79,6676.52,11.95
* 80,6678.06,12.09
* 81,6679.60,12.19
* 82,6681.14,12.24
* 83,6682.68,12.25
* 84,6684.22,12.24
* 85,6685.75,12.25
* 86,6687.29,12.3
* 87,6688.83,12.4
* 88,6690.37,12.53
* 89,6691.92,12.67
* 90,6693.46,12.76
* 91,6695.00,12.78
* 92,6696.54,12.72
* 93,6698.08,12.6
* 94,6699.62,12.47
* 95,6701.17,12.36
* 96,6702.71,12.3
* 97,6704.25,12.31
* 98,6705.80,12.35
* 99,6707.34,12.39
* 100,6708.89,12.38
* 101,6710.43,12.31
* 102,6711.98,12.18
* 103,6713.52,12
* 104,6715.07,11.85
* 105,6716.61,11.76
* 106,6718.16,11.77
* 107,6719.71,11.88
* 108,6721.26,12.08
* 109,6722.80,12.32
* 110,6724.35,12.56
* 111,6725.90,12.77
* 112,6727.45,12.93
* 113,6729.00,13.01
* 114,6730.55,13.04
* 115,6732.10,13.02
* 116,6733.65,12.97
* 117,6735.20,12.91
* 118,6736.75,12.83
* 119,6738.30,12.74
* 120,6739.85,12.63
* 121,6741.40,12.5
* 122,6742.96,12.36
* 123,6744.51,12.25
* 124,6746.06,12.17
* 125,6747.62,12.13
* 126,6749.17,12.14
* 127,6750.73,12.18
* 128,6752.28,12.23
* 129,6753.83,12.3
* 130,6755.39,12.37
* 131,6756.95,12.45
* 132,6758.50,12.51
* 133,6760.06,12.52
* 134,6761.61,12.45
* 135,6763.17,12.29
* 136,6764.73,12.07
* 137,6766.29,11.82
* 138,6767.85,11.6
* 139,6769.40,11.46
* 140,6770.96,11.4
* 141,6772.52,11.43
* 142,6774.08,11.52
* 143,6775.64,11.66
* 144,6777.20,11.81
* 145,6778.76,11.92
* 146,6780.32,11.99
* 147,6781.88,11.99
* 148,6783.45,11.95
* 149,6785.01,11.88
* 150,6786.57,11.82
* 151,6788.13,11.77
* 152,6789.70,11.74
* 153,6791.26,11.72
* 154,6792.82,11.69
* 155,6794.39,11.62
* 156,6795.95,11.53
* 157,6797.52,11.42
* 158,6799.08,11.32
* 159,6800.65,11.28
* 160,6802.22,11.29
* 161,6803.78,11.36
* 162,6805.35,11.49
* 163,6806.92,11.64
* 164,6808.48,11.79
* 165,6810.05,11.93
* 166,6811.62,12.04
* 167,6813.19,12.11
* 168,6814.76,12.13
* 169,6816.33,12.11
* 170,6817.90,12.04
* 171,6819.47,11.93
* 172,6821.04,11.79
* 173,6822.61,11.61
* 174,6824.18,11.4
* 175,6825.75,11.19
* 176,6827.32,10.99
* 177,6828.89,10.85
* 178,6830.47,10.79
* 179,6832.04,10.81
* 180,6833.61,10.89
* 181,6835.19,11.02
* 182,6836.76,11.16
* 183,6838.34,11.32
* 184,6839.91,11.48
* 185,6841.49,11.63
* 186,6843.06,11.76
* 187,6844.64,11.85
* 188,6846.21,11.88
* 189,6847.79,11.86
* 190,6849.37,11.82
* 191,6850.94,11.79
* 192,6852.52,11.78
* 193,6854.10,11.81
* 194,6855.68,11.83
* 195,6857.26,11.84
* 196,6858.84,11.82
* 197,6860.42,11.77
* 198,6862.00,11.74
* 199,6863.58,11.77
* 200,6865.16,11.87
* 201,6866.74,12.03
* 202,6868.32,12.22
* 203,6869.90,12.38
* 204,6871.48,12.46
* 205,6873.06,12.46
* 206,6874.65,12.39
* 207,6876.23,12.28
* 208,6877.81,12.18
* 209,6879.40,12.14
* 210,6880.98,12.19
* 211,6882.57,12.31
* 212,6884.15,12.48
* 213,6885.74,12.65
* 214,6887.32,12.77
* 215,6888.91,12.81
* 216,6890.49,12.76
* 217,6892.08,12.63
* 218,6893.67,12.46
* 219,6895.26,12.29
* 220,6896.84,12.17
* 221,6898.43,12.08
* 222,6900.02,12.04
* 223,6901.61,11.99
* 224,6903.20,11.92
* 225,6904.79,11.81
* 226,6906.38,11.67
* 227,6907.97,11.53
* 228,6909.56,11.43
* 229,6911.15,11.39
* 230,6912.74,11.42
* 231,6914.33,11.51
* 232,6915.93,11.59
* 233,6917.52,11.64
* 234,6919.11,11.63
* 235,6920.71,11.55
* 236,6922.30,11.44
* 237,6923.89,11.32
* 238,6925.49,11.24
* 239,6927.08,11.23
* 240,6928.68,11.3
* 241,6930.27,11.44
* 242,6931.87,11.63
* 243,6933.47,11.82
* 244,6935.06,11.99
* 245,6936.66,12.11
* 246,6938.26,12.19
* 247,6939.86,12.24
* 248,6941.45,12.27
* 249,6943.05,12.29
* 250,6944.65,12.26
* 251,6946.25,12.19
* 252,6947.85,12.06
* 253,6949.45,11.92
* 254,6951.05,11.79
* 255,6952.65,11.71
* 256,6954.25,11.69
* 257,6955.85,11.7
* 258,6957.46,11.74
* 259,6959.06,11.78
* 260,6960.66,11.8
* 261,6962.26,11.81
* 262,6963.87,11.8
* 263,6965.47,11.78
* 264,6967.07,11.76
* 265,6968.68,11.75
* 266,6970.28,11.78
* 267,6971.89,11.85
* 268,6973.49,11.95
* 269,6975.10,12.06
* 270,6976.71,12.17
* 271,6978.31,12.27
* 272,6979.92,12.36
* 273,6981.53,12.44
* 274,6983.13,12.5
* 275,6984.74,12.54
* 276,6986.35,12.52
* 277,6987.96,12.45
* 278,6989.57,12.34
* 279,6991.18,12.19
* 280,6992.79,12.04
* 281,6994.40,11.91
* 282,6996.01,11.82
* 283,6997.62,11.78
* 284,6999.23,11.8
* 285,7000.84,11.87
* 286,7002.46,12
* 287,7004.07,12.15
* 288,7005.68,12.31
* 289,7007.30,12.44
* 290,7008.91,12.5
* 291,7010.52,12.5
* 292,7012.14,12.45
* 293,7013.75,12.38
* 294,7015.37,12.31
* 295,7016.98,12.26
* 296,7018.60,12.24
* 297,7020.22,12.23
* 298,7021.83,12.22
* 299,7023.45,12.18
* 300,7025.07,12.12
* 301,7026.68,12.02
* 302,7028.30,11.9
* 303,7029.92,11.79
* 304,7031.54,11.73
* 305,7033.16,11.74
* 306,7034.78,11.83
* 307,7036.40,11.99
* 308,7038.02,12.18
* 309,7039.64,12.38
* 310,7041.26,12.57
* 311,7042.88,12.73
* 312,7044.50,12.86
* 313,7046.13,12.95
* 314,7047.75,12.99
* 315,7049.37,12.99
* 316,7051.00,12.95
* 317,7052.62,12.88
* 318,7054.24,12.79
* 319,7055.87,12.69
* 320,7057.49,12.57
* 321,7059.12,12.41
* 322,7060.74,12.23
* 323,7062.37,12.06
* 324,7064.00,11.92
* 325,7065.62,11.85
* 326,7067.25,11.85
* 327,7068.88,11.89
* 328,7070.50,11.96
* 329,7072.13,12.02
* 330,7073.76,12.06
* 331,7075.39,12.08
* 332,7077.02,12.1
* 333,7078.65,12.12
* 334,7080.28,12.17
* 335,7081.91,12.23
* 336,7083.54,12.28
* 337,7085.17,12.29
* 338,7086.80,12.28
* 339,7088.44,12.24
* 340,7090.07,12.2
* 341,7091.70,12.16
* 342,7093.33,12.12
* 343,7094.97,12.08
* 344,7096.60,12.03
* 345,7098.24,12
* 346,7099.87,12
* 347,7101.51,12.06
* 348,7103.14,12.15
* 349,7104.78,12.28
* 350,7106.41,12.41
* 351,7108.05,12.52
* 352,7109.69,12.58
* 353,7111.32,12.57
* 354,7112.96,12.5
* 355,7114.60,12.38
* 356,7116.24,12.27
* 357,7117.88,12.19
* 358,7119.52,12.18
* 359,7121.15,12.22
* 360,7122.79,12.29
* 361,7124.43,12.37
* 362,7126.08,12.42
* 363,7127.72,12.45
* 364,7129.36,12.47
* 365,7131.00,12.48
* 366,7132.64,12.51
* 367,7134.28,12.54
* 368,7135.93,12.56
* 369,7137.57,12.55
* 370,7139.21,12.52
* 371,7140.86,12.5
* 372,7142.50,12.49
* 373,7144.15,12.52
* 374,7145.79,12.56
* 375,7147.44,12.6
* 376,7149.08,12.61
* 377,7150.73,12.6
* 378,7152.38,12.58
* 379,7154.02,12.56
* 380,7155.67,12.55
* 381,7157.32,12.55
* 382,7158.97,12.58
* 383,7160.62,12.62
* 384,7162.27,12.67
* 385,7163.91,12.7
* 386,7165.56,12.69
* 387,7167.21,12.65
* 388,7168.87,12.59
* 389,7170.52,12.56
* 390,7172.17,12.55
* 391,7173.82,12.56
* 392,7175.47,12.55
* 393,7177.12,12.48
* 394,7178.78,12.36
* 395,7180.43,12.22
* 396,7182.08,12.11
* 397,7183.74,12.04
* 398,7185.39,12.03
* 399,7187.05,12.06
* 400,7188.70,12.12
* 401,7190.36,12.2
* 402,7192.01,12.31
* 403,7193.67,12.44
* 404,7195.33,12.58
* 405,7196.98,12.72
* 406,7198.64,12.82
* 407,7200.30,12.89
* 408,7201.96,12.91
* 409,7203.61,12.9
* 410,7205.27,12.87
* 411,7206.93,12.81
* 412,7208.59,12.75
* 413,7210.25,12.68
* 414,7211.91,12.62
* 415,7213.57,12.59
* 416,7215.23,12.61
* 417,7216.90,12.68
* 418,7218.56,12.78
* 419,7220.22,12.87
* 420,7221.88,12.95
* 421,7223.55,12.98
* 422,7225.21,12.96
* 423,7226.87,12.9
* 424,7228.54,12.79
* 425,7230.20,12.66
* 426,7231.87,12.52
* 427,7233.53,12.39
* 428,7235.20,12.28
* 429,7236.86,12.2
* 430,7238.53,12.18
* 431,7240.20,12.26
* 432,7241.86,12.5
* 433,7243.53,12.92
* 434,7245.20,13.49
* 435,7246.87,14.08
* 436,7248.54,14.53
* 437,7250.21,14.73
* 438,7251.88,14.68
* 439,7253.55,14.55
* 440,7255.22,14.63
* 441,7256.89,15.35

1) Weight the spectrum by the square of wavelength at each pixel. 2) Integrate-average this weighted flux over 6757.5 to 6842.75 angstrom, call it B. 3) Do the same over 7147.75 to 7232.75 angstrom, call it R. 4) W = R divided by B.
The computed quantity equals 1.21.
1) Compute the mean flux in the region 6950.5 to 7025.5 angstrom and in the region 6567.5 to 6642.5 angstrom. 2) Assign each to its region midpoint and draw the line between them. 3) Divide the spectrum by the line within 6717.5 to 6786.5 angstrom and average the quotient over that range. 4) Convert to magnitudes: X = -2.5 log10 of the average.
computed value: -0.007 mag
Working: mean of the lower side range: 12.2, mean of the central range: 12.2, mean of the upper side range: 12.1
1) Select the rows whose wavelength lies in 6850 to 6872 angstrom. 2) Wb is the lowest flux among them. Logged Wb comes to 11.74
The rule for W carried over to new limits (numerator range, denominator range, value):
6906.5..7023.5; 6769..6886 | 1.06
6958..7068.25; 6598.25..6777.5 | 1.11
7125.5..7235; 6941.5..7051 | 1.09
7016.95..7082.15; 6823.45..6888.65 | 1.10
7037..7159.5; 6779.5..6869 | 1.15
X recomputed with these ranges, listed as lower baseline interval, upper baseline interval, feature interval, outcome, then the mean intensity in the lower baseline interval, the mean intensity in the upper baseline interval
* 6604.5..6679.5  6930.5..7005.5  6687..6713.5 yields -0.049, 11.9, 12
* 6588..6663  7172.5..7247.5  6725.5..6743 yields -0.063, 12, 12.6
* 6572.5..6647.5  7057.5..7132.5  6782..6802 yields 0.049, 12.2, 12.2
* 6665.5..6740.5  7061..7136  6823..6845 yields 0.099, 12.3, 12.2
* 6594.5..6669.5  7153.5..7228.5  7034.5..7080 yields 0.007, 11.9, 12.6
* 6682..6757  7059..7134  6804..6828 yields 0.057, 12.4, 12.2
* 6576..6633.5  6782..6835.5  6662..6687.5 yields 0.007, 12.2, 11.6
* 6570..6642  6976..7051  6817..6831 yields 0.076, 12.2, 12.3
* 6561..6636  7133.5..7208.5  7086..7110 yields 0.027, 12.3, 12.5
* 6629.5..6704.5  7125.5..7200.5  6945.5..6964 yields 0.041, 12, 12.5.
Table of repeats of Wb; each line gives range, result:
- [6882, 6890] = 12.31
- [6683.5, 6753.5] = 11.76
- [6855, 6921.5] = 11.39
